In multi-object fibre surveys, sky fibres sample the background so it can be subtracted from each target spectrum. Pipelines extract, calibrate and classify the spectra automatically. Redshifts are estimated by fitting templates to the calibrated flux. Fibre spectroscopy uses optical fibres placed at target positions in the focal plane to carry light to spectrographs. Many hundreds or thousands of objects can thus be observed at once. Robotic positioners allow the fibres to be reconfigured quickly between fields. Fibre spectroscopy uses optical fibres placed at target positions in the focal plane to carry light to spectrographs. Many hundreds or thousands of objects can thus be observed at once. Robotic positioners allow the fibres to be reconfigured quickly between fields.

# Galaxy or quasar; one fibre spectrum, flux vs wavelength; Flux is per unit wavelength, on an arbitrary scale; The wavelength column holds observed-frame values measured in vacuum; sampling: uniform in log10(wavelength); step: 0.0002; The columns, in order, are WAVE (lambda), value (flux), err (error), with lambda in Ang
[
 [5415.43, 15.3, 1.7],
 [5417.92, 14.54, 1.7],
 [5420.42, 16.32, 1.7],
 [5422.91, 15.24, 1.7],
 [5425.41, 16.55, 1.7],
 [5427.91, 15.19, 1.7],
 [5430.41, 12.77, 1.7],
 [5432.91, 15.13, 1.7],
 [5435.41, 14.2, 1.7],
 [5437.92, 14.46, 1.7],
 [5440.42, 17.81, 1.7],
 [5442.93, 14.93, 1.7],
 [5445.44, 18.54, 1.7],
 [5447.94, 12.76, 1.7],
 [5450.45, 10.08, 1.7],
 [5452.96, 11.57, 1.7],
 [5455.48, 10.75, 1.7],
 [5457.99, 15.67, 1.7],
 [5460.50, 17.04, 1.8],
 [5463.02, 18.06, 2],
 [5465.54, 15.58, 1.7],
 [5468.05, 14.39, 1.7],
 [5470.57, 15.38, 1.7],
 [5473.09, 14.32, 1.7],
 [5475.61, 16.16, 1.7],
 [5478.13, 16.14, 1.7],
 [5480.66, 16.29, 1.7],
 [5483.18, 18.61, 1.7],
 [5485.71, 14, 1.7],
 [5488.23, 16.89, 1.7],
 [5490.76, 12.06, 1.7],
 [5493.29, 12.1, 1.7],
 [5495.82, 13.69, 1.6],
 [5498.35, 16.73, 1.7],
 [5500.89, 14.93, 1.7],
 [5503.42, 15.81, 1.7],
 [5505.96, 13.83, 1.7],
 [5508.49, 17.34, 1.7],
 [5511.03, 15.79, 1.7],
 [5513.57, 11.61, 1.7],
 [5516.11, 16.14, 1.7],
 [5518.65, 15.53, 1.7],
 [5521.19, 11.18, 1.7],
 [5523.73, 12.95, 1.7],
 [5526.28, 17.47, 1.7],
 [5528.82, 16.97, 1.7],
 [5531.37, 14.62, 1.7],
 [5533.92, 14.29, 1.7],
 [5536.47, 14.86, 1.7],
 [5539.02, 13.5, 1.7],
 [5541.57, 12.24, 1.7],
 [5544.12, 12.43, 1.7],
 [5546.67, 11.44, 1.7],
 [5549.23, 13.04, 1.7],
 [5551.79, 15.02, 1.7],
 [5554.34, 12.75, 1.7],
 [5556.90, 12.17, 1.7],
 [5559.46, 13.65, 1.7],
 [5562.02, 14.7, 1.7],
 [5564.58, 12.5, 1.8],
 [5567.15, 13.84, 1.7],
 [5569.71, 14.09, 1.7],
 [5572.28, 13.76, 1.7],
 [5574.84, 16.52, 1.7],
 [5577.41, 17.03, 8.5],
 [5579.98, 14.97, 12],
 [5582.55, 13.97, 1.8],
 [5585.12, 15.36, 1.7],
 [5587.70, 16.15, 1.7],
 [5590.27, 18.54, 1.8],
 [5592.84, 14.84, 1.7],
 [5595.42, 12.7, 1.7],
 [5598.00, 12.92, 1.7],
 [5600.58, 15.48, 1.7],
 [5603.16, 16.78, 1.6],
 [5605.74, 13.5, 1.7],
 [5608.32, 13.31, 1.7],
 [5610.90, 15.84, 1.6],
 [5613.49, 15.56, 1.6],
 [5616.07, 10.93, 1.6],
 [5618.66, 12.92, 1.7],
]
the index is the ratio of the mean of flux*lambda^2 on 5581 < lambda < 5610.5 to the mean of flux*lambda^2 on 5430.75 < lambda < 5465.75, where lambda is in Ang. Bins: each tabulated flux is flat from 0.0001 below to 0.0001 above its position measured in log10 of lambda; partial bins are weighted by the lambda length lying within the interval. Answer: 1.07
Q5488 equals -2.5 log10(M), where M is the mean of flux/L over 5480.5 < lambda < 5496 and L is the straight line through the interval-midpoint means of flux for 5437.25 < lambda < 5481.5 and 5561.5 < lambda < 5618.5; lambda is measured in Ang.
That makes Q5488 0.01 mag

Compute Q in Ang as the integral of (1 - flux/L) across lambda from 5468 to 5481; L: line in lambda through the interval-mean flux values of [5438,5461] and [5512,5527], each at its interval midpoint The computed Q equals -1.2 Ang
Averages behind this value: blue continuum 14.3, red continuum 14.1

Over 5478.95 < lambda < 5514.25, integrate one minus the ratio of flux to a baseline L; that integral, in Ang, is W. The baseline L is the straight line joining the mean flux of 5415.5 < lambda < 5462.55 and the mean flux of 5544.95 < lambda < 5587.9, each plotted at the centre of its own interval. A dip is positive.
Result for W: -1.5 Ang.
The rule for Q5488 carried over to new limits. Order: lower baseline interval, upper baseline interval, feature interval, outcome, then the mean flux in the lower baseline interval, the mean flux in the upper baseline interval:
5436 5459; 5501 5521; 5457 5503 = -0.07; 14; 14.9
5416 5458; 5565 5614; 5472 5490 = -0.10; 14.5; 15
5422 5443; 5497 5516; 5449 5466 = 0.09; 15.1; 15.2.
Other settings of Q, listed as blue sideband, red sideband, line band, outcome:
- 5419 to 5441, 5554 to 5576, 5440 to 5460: 1.4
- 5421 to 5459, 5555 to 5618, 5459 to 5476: -1.7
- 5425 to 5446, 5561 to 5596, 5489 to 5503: 1.0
